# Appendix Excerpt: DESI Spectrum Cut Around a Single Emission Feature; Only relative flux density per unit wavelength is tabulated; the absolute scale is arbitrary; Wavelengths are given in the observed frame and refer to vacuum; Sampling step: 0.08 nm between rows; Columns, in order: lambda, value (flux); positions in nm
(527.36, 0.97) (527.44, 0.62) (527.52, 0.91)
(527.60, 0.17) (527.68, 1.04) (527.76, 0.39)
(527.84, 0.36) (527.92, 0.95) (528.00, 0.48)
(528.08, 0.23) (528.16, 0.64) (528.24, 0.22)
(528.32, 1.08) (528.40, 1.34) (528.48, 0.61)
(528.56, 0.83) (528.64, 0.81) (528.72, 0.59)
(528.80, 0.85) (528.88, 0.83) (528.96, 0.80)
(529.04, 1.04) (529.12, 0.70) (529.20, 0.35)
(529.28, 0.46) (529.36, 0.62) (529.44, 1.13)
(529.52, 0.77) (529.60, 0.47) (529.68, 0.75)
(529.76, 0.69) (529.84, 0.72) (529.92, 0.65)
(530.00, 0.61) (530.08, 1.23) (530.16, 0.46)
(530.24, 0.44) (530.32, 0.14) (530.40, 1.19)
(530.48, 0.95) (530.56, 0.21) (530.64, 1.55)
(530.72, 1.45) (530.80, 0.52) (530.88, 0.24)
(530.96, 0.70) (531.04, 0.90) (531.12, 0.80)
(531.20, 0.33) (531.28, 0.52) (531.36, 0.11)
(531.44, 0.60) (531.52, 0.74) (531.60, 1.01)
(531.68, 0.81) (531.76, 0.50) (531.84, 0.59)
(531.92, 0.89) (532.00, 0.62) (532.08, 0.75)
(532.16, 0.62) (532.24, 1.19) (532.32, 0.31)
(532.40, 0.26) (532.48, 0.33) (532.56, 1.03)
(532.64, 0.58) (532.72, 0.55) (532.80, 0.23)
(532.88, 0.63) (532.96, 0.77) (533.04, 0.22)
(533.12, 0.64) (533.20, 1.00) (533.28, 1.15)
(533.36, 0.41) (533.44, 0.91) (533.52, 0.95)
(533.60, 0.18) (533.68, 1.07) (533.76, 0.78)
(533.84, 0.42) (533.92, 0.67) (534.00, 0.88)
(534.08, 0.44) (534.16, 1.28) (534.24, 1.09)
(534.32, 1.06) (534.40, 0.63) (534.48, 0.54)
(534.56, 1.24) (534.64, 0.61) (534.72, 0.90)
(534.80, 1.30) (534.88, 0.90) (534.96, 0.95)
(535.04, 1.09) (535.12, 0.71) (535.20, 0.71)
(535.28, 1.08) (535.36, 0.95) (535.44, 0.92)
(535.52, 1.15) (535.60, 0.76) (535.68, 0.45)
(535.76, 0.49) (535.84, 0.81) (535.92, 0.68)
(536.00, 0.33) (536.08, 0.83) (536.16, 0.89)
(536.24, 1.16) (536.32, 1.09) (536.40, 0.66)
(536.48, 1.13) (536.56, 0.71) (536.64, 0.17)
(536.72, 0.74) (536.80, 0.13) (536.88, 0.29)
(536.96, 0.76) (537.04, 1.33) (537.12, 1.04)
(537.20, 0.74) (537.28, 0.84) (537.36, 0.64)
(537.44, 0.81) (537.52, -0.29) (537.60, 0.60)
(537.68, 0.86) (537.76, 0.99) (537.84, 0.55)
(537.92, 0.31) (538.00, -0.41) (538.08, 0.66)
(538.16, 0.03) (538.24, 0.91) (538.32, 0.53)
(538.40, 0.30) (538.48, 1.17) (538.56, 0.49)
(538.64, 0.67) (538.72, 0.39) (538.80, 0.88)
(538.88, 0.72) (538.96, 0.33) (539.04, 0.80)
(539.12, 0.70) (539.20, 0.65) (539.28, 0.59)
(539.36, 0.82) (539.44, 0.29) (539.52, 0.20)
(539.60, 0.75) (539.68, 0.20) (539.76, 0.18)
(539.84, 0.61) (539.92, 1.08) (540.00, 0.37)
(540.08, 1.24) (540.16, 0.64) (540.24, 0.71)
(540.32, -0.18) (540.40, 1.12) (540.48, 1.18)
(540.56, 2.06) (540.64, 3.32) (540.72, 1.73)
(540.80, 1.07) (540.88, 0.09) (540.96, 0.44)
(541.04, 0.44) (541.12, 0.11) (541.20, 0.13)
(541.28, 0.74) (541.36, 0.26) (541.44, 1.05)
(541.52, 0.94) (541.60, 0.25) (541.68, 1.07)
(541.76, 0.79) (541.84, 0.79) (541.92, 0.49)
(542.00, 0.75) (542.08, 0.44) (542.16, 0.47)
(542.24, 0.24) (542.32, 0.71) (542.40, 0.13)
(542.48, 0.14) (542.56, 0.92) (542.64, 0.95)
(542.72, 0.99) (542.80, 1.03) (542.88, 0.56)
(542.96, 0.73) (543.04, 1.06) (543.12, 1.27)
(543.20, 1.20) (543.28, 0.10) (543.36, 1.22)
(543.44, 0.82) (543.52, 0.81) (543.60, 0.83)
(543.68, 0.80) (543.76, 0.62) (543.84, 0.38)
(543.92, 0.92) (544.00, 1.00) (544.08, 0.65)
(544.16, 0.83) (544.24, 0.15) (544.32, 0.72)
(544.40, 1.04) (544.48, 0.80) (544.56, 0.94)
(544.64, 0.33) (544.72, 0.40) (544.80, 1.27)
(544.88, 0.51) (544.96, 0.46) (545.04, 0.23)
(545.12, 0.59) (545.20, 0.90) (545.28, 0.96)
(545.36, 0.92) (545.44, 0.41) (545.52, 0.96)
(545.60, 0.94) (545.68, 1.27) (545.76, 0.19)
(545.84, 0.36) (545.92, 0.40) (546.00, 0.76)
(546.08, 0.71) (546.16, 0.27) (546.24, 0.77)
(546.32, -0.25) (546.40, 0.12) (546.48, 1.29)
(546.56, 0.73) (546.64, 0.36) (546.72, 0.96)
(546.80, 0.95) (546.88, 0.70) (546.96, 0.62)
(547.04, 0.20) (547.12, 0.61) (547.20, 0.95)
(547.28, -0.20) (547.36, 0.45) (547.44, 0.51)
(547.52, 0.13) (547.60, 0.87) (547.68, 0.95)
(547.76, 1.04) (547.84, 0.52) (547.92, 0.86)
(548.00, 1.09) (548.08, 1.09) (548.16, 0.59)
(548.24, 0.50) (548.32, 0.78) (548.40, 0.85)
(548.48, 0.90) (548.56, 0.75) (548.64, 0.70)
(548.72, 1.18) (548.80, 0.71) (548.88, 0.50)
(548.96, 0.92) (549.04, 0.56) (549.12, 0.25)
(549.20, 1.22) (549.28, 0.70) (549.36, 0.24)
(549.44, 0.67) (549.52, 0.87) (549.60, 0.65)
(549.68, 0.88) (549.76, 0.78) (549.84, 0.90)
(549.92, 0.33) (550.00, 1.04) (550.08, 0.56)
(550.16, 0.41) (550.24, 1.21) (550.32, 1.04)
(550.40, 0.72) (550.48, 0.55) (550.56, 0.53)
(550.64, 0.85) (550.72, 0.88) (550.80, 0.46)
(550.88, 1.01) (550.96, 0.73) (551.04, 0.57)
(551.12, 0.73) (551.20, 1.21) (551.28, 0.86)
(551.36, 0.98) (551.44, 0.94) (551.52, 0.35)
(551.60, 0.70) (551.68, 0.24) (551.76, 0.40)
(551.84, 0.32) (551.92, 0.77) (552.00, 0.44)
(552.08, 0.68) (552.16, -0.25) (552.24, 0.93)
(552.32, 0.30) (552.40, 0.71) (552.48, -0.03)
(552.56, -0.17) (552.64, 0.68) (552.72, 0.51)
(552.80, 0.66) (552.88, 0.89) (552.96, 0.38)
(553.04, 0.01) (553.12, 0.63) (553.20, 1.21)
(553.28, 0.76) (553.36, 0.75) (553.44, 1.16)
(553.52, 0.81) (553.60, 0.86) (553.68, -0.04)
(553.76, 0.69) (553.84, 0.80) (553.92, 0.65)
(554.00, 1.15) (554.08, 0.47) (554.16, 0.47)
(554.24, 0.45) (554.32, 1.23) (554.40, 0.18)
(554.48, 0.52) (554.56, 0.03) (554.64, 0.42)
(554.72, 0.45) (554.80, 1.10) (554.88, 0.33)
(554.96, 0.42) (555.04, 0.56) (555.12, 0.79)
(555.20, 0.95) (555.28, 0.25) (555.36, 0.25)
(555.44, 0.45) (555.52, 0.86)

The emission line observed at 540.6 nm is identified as [O III] 5007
